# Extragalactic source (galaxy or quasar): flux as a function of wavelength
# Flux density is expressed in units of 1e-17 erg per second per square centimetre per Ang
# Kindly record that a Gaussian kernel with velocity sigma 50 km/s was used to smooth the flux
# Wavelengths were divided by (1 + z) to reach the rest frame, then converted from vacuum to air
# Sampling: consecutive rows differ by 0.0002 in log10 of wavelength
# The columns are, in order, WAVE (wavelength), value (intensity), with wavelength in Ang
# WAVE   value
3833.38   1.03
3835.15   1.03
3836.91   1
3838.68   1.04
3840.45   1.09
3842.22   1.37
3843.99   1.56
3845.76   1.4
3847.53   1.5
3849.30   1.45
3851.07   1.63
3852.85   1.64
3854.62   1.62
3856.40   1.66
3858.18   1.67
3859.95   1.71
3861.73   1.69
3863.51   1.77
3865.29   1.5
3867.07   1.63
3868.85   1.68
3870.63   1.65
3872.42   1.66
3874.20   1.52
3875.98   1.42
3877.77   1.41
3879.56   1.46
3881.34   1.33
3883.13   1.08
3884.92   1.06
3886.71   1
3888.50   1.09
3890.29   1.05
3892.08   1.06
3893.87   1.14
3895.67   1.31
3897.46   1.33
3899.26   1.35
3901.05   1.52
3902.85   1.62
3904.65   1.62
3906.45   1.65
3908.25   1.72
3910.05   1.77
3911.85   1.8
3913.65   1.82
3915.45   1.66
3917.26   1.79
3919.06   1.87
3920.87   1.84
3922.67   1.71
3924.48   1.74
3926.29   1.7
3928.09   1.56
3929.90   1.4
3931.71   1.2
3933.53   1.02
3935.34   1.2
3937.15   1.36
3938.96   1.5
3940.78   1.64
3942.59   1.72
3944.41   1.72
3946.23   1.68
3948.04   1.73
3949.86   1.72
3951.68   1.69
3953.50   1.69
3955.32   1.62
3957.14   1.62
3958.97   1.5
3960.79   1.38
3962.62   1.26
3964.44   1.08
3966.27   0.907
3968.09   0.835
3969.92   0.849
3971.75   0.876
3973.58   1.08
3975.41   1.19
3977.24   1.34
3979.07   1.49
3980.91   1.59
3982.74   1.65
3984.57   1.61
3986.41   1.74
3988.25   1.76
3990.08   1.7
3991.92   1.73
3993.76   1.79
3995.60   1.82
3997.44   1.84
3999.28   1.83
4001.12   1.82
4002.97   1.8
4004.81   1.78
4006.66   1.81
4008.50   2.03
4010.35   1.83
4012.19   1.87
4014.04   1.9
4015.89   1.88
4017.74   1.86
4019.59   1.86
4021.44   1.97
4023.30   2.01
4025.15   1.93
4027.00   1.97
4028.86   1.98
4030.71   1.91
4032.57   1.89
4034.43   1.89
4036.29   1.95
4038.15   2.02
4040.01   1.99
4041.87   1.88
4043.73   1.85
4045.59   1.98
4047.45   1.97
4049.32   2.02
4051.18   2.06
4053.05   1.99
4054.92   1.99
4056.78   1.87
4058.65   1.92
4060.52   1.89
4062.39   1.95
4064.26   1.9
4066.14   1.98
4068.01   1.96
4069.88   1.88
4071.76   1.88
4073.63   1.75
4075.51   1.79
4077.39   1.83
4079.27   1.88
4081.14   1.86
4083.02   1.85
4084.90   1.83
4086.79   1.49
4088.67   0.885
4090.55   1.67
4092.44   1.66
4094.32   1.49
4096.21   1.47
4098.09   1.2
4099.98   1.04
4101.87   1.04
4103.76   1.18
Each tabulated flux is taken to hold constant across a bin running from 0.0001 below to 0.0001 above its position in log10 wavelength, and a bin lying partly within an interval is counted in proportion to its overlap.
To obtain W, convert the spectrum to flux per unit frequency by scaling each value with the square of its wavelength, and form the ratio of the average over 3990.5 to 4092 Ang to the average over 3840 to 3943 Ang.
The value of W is 1.3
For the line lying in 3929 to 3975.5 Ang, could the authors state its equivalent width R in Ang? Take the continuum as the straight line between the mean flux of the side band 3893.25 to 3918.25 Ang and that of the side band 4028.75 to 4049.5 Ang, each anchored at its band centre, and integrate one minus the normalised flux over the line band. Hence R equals 9.21 Ang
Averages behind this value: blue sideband 1.58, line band 1.37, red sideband 1.94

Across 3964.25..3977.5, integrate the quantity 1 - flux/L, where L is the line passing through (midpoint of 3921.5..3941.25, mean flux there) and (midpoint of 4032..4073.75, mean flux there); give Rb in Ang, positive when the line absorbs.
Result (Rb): 5.04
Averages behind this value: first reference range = 1.46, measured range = 1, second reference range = 1.94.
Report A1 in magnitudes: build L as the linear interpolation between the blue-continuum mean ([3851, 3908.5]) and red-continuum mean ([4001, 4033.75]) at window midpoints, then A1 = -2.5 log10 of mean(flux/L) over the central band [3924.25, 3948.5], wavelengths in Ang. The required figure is 0.09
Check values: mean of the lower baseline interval 1.46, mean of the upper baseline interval 1.9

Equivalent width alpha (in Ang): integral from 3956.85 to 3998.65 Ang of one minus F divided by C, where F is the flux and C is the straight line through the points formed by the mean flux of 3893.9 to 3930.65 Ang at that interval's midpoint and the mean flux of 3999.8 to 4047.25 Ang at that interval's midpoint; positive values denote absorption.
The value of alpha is 8.8 Ang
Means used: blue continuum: 1.63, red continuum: 1.91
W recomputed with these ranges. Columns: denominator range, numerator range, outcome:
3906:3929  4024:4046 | 1.18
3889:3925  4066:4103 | 1.13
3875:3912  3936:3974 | 1.06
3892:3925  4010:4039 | 1.27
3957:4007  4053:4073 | 1.35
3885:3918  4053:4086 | 1.41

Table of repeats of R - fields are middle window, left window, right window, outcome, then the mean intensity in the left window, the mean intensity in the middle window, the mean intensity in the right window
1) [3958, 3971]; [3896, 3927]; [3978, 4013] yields 4.6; 1.67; 1.11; 1.76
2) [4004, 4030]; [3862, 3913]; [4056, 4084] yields -2.3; 1.44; 1.91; 1.88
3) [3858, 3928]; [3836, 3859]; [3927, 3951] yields -2.7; 1.43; 1.52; 1.5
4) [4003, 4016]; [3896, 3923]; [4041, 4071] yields -0.1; 1.66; 1.87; 1.94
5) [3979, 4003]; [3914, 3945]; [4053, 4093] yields -0.9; 1.57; 1.73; 1.8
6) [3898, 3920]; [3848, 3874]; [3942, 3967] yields -1.4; 1.63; 1.68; 1.52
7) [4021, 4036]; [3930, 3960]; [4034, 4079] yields -1.0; 1.53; 1.94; 1.92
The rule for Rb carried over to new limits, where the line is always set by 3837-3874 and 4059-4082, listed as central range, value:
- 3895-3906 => 0.94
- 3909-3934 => -0.09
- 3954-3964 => 1.38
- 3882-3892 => 3.29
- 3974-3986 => 1.81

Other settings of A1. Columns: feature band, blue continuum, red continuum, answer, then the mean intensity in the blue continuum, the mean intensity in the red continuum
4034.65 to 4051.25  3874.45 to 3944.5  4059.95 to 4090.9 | -0.14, 1.47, 1.78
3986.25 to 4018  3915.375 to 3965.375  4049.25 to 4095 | -0.09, 1.55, 1.81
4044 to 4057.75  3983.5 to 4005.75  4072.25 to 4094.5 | -0.16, 1.77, 1.68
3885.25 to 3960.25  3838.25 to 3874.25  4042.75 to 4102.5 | 0.06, 1.55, 1.75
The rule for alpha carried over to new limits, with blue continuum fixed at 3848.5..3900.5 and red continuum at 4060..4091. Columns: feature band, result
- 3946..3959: -0.8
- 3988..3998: -0.8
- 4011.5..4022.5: -1.4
